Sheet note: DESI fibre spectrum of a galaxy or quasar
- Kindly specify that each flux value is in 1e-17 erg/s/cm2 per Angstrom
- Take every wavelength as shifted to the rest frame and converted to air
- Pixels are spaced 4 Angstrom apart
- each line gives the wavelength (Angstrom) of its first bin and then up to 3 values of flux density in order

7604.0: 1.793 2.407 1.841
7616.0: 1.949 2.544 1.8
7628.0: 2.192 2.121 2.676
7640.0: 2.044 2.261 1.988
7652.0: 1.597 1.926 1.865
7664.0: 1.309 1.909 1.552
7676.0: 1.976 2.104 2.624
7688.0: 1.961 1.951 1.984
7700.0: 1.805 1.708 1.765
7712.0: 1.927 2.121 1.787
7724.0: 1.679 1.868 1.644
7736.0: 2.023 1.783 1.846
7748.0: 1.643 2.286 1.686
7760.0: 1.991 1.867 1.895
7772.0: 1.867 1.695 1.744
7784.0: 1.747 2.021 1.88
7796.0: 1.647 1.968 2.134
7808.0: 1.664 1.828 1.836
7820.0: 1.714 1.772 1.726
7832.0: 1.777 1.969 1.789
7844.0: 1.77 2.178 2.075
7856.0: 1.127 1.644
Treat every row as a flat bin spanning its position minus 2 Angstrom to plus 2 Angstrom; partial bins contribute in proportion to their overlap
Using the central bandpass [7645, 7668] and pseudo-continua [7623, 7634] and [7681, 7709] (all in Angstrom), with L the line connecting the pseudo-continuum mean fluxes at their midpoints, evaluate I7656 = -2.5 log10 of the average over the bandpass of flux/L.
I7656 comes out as 0.14 mag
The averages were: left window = 2.06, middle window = 1.77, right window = 1.98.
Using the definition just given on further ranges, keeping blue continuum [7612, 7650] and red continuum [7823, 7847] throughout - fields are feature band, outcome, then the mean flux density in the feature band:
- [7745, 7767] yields 0.032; 1.89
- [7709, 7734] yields 0.098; 1.83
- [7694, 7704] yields 0.104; 1.86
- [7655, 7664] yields 0.196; 1.76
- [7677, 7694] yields -0.042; 2.15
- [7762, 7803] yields 0.037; 1.84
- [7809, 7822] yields 0.040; 1.78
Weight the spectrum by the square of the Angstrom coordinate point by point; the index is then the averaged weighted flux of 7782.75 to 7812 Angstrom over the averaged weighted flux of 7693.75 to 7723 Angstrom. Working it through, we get 1.02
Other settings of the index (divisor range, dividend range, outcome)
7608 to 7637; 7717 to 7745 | 0.86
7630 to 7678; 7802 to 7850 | 1.00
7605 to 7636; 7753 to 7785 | 0.88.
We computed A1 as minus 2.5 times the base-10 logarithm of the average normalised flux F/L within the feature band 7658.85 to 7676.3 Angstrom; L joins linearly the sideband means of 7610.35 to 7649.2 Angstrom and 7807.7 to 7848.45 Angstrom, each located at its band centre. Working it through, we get 0.23 mag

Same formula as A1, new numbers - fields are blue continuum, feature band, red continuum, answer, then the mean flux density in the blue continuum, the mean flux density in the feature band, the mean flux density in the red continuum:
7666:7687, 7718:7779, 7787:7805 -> 0.07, 2.03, 1.84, 1.91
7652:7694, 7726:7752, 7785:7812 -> 0.03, 1.9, 1.84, 1.88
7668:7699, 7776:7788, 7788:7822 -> 0.05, 2.01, 1.78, 1.84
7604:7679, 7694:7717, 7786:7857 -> 0.04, 1.99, 1.87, 1.84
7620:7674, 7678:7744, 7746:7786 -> -0.01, 1.96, 1.92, 1.84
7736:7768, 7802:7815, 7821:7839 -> -0.03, 1.88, 1.87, 1.8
